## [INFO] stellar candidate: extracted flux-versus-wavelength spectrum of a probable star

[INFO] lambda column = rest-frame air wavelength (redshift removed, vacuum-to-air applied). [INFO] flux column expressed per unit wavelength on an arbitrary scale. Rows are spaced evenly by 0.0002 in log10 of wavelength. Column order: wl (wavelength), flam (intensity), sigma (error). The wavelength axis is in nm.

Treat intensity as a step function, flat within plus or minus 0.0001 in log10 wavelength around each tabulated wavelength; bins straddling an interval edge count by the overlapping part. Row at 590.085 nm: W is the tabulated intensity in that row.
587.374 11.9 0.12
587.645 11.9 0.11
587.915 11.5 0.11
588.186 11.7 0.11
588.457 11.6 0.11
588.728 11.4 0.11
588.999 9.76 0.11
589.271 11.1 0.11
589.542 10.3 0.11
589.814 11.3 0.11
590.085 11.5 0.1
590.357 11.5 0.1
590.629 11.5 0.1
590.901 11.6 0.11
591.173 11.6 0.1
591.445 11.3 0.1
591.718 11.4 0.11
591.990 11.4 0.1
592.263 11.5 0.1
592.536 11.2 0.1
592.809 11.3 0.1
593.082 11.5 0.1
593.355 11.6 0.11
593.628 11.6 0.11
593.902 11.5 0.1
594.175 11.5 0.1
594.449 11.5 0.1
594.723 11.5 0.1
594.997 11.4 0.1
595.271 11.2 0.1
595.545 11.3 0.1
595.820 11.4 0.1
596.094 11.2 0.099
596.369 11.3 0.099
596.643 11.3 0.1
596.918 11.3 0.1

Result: 11.5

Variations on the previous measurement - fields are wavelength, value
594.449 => 11.5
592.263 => 11.5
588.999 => 9.76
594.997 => 11.4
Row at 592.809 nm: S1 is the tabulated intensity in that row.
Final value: 11.3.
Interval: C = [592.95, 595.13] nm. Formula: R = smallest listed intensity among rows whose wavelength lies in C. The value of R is 11.4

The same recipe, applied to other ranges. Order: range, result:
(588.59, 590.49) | 9.76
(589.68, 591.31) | 11.3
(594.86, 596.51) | 11.2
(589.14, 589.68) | 10.3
